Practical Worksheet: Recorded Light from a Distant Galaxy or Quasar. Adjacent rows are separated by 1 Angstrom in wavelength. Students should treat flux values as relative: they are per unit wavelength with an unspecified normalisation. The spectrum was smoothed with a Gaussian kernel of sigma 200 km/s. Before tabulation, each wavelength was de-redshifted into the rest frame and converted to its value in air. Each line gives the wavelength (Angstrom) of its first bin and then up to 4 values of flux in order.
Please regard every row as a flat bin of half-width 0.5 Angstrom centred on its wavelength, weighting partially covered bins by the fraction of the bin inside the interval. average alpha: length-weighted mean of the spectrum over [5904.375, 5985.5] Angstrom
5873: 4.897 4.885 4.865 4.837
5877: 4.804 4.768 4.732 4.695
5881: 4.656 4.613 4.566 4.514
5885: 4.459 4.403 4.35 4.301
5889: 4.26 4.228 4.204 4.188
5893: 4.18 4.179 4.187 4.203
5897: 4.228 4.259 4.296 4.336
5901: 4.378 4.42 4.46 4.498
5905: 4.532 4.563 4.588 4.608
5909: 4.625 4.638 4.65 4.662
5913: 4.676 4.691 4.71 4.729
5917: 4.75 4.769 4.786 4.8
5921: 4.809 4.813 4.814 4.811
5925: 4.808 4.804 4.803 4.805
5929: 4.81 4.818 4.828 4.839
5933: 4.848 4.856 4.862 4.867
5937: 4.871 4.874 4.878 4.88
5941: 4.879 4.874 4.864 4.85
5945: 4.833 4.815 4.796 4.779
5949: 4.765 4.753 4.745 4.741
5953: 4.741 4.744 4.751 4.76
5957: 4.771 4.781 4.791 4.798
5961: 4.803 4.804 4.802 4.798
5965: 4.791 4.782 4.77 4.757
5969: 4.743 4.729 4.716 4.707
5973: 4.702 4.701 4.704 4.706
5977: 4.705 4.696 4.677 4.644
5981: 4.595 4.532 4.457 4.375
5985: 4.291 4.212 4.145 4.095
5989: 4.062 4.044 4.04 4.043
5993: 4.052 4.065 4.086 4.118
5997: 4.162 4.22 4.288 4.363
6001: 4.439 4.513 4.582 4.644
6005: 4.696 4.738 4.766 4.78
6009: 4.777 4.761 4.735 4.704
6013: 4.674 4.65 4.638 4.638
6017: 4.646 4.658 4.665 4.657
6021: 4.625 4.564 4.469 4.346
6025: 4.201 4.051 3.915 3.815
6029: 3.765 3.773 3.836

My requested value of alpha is 4.74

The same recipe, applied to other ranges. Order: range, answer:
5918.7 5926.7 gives 4.81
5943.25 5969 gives 4.78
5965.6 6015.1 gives 4.5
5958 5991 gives 4.59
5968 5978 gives 4.71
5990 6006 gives 4.29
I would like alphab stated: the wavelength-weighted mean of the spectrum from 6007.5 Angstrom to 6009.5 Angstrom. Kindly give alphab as 4.78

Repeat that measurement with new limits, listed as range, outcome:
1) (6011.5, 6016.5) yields 4.66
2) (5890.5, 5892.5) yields 4.2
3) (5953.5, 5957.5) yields 4.76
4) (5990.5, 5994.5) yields 4.05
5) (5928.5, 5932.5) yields 4.82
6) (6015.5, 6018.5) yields 4.65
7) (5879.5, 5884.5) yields 4.61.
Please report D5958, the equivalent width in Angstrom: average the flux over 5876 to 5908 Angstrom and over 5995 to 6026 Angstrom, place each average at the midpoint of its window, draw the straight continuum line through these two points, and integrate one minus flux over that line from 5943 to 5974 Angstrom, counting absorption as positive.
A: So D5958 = -1.9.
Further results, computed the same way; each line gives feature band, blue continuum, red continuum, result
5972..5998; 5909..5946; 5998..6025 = 1.7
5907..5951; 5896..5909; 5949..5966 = -1.9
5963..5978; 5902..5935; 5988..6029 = -0.6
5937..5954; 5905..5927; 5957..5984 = -0.4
